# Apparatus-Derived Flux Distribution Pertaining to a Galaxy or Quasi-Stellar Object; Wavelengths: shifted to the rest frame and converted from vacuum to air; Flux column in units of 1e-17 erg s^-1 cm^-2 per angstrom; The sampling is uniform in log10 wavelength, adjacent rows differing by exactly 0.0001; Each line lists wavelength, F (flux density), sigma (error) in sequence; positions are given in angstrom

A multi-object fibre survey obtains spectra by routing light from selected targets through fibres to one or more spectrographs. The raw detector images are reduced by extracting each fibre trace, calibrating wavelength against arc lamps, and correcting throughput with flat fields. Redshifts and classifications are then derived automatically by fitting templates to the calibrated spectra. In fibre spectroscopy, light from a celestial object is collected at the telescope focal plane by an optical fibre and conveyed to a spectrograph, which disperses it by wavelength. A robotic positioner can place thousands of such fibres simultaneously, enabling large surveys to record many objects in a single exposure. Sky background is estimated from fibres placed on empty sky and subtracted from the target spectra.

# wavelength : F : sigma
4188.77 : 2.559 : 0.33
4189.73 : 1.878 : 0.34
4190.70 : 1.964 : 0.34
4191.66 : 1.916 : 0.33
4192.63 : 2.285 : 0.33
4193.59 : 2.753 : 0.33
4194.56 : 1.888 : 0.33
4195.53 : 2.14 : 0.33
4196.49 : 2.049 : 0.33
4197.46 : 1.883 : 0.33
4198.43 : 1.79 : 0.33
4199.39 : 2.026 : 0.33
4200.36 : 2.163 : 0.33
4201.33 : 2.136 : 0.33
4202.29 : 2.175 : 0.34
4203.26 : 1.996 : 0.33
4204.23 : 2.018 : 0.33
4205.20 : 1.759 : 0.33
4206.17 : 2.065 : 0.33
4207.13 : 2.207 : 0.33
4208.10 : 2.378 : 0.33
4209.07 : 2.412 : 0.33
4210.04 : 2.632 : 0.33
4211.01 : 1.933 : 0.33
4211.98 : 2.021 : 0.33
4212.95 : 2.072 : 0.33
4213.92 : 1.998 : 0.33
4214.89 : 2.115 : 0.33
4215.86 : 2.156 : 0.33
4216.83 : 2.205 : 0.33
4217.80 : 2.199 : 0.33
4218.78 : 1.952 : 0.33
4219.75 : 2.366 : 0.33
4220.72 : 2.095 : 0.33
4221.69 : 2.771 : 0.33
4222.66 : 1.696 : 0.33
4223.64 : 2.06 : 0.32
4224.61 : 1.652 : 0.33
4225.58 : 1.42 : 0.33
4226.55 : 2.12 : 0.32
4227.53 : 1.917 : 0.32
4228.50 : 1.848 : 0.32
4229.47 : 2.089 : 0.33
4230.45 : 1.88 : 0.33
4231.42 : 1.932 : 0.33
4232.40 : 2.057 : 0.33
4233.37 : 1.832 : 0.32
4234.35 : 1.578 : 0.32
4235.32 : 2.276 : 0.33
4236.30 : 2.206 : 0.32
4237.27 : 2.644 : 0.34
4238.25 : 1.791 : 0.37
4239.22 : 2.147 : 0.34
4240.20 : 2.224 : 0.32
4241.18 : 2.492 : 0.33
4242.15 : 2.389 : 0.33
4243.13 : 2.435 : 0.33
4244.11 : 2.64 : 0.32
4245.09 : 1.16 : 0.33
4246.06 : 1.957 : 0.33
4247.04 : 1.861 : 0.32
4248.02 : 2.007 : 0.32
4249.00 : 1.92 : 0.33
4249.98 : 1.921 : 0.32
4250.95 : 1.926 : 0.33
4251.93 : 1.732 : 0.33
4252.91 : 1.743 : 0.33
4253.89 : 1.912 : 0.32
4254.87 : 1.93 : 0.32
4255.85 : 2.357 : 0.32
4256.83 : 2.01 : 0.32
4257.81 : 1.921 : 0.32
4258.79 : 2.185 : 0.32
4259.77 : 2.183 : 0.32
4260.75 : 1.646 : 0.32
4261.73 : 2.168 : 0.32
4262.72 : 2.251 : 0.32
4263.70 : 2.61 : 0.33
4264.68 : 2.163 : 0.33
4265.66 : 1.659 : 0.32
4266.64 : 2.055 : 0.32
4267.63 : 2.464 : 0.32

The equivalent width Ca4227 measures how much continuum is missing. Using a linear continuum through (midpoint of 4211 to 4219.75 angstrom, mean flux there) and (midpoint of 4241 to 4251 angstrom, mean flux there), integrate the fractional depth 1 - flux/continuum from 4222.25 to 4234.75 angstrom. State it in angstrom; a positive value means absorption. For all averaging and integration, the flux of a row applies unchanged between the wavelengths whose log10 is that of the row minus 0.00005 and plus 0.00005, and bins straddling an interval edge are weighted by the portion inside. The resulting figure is 1.3 angstrom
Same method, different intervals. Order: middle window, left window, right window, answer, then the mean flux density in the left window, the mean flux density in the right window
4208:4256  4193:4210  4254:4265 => 1.5 angstrom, 2.12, 2.12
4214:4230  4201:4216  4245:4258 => 0.2 angstrom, 2.13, 1.9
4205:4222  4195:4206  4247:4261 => -1.6 angstrom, 2.01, 1.96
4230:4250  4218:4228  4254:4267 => -0.2 angstrom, 2.01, 2.08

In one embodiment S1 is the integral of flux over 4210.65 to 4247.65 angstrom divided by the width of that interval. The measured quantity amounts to 2.06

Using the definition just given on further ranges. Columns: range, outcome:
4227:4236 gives 1.94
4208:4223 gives 2.19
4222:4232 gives 1.88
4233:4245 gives 2.19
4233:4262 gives 2.04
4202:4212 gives 2.15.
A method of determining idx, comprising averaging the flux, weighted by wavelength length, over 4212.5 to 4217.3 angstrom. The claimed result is 2.11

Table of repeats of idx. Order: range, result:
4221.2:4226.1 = 1.92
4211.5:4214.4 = 2.03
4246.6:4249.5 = 1.93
